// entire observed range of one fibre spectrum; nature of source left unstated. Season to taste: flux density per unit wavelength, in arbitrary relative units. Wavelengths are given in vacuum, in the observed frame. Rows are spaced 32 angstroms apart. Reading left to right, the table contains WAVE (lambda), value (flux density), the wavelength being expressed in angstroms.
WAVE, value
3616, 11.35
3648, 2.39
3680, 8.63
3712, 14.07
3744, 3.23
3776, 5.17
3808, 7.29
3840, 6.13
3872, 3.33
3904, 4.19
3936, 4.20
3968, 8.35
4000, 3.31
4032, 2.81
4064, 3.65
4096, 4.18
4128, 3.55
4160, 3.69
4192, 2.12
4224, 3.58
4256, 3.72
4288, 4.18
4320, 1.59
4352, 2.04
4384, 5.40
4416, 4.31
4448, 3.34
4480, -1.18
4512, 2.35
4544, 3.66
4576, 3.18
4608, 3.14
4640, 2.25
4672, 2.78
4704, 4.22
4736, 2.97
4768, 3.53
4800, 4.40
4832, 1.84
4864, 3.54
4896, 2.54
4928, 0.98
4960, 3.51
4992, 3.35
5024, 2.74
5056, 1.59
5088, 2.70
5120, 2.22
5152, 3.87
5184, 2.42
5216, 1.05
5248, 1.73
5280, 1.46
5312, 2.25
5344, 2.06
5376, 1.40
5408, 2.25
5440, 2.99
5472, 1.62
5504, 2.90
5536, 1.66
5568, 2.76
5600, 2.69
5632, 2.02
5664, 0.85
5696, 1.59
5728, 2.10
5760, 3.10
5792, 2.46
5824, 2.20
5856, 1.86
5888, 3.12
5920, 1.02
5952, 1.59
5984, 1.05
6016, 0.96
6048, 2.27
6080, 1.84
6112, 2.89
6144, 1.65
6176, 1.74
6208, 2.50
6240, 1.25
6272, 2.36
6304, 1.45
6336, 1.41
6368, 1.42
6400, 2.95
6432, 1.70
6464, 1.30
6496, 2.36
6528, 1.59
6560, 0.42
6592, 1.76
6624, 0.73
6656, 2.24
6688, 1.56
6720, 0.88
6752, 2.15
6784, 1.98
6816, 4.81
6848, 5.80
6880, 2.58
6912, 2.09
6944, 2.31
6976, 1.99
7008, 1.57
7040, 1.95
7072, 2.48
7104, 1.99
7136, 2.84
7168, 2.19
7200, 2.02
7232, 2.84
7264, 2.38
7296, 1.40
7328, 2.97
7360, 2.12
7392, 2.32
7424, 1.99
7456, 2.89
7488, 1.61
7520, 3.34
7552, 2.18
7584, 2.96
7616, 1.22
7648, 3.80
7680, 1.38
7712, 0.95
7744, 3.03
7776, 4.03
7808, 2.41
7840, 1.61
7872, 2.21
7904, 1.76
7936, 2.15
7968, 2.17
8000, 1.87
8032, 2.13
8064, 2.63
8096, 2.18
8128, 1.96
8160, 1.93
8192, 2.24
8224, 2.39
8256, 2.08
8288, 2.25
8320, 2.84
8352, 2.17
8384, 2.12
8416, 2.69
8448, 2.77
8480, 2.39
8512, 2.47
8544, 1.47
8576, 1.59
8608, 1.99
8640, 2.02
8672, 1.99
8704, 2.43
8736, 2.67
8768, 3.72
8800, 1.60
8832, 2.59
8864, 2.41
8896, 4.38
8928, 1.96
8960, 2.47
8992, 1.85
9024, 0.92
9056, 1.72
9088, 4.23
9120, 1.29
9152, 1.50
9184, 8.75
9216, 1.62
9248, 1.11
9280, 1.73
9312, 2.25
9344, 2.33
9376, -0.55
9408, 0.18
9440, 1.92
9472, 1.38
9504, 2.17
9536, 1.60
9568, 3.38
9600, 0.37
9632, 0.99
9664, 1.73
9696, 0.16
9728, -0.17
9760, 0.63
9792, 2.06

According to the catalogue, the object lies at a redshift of 0.832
